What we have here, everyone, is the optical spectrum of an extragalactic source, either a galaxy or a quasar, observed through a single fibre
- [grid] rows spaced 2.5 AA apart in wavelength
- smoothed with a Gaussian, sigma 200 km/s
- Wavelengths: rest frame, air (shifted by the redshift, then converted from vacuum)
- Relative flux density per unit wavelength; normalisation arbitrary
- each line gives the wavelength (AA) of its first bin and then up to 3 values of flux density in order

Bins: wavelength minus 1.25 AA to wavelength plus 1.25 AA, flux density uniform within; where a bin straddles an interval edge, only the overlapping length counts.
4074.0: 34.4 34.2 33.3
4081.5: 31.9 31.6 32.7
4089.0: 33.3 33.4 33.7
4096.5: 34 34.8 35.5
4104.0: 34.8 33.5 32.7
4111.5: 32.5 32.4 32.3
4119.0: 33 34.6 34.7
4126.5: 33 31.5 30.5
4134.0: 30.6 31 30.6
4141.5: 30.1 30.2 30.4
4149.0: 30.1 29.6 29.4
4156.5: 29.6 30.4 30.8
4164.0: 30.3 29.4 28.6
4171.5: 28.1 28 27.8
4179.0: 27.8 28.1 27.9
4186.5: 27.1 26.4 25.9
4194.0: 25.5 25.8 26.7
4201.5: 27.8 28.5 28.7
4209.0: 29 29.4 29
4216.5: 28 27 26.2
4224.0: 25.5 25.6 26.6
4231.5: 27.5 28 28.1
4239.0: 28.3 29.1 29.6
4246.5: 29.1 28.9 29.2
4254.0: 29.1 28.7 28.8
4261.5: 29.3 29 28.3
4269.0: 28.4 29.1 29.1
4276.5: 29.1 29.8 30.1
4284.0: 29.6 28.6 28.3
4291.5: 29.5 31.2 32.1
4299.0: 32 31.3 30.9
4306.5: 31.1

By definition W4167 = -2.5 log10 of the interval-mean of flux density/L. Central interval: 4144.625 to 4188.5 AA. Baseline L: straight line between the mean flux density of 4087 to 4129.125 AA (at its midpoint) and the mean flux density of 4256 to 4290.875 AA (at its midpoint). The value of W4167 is 0.11 mag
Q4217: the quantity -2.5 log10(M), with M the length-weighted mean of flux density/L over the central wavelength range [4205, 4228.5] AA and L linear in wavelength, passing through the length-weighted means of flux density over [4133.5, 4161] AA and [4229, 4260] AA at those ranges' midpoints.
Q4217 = 0.06 mag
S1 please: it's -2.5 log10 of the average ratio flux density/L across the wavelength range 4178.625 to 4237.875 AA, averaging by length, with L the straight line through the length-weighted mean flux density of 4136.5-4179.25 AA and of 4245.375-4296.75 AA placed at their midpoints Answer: 0.08 mag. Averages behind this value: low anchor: 29.6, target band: 27.3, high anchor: 29.2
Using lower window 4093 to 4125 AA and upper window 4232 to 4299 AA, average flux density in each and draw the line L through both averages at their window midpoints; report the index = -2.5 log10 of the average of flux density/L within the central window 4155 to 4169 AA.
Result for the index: 0.08 mag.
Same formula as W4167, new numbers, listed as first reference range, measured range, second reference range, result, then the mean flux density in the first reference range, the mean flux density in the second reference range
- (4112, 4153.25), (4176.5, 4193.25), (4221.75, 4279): 0.11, 31.5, 28.4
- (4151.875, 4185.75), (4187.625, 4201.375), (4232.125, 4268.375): 0.11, 28.9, 28.8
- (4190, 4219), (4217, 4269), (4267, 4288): 0.01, 27.6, 29.2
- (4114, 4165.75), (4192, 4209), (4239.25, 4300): 0.12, 31.1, 29.4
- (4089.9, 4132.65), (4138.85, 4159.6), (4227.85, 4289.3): 0.08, 33.4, 28.8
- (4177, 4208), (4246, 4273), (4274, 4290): -0.01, 27.2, 29.3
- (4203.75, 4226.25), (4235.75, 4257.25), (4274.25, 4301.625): -0.01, 27.8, 30.1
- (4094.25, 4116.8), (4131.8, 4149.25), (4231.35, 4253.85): 0.07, 33.7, 28.7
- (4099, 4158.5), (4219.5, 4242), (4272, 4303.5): 0.13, 31.9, 30.1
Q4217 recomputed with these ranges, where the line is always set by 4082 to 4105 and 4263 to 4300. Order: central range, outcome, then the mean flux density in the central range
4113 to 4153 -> 0.044 mag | 31.5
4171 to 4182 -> 0.143 mag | 27.9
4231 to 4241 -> 0.092 mag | 28.1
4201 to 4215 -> 0.088 mag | 28.8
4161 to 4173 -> 0.098 mag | 29.3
